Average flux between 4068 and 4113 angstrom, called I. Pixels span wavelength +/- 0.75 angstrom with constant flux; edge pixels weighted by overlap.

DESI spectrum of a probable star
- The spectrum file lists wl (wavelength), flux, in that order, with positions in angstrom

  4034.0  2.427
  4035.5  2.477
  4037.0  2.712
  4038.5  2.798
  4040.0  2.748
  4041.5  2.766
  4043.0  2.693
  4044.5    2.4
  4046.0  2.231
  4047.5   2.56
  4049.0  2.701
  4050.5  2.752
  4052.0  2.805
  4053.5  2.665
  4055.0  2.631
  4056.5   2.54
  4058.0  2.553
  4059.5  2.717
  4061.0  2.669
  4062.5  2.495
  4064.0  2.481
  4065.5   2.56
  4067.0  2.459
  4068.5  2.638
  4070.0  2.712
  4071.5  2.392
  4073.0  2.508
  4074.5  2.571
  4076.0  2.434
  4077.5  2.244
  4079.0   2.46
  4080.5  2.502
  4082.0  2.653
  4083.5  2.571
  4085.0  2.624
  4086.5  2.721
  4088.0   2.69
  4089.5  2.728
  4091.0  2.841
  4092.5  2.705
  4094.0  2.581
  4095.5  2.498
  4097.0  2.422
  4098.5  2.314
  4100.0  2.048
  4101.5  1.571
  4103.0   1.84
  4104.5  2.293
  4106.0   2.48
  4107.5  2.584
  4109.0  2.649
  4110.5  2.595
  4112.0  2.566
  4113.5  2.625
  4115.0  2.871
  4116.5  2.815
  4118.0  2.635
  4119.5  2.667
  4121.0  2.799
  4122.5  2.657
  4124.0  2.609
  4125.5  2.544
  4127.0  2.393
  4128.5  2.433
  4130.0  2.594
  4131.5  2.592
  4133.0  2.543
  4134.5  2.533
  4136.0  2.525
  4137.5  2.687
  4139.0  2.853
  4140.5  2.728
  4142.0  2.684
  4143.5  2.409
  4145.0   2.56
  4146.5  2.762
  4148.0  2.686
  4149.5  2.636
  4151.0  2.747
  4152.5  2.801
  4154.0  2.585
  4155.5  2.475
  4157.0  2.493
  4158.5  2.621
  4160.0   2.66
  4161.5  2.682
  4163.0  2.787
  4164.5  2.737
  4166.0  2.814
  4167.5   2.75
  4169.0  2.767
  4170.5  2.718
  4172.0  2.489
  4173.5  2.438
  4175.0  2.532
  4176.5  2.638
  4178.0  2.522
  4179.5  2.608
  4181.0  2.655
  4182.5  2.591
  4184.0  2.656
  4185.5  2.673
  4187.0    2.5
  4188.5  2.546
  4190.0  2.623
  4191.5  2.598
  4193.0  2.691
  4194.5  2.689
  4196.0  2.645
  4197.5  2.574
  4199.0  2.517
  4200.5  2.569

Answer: 2.48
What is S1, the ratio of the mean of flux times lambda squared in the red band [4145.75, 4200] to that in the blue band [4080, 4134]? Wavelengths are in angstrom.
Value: 1.07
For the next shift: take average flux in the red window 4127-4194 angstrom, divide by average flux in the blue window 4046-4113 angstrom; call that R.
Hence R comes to 1.04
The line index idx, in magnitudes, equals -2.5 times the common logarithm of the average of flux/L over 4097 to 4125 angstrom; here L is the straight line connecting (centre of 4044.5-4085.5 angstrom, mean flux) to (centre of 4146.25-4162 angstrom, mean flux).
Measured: 0.05 mag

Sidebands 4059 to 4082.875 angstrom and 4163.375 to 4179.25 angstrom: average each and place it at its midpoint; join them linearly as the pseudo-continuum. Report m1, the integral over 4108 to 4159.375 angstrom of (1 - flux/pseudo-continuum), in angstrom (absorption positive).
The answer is -0.6 angstrom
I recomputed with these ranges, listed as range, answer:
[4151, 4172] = 2.68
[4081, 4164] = 2.58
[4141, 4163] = 2.64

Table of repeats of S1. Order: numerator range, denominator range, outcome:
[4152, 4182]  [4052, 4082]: 1.09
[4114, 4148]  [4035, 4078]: 1.06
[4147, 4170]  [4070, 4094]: 1.08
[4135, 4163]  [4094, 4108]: 1.21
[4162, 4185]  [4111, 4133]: 1.03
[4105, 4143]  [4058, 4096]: 1.04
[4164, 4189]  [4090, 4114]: 1.13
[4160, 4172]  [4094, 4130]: 1.13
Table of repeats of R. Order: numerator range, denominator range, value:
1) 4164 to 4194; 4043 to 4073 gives 1.02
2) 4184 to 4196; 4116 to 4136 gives 1.01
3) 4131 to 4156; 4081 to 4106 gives 1.08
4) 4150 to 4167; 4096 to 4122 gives 1.09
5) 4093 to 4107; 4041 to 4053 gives 0.86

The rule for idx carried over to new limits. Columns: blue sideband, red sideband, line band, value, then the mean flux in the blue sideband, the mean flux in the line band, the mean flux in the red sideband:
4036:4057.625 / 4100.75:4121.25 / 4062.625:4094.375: 0.00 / 2.64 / 2.57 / 2.49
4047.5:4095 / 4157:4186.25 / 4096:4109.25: 0.17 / 2.6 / 2.23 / 2.65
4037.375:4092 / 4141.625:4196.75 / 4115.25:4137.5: 0.01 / 2.6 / 2.6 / 2.63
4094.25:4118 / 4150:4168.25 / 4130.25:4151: -0.02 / 2.42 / 2.63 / 2.68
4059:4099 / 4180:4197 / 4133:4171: -0.03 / 2.56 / 2.67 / 2.62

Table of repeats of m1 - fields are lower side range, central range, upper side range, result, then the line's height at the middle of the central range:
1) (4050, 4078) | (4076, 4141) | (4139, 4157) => 1.77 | 2.61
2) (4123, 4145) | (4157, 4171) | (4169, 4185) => -0.67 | 2.59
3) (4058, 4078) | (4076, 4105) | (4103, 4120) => 1.35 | 2.56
